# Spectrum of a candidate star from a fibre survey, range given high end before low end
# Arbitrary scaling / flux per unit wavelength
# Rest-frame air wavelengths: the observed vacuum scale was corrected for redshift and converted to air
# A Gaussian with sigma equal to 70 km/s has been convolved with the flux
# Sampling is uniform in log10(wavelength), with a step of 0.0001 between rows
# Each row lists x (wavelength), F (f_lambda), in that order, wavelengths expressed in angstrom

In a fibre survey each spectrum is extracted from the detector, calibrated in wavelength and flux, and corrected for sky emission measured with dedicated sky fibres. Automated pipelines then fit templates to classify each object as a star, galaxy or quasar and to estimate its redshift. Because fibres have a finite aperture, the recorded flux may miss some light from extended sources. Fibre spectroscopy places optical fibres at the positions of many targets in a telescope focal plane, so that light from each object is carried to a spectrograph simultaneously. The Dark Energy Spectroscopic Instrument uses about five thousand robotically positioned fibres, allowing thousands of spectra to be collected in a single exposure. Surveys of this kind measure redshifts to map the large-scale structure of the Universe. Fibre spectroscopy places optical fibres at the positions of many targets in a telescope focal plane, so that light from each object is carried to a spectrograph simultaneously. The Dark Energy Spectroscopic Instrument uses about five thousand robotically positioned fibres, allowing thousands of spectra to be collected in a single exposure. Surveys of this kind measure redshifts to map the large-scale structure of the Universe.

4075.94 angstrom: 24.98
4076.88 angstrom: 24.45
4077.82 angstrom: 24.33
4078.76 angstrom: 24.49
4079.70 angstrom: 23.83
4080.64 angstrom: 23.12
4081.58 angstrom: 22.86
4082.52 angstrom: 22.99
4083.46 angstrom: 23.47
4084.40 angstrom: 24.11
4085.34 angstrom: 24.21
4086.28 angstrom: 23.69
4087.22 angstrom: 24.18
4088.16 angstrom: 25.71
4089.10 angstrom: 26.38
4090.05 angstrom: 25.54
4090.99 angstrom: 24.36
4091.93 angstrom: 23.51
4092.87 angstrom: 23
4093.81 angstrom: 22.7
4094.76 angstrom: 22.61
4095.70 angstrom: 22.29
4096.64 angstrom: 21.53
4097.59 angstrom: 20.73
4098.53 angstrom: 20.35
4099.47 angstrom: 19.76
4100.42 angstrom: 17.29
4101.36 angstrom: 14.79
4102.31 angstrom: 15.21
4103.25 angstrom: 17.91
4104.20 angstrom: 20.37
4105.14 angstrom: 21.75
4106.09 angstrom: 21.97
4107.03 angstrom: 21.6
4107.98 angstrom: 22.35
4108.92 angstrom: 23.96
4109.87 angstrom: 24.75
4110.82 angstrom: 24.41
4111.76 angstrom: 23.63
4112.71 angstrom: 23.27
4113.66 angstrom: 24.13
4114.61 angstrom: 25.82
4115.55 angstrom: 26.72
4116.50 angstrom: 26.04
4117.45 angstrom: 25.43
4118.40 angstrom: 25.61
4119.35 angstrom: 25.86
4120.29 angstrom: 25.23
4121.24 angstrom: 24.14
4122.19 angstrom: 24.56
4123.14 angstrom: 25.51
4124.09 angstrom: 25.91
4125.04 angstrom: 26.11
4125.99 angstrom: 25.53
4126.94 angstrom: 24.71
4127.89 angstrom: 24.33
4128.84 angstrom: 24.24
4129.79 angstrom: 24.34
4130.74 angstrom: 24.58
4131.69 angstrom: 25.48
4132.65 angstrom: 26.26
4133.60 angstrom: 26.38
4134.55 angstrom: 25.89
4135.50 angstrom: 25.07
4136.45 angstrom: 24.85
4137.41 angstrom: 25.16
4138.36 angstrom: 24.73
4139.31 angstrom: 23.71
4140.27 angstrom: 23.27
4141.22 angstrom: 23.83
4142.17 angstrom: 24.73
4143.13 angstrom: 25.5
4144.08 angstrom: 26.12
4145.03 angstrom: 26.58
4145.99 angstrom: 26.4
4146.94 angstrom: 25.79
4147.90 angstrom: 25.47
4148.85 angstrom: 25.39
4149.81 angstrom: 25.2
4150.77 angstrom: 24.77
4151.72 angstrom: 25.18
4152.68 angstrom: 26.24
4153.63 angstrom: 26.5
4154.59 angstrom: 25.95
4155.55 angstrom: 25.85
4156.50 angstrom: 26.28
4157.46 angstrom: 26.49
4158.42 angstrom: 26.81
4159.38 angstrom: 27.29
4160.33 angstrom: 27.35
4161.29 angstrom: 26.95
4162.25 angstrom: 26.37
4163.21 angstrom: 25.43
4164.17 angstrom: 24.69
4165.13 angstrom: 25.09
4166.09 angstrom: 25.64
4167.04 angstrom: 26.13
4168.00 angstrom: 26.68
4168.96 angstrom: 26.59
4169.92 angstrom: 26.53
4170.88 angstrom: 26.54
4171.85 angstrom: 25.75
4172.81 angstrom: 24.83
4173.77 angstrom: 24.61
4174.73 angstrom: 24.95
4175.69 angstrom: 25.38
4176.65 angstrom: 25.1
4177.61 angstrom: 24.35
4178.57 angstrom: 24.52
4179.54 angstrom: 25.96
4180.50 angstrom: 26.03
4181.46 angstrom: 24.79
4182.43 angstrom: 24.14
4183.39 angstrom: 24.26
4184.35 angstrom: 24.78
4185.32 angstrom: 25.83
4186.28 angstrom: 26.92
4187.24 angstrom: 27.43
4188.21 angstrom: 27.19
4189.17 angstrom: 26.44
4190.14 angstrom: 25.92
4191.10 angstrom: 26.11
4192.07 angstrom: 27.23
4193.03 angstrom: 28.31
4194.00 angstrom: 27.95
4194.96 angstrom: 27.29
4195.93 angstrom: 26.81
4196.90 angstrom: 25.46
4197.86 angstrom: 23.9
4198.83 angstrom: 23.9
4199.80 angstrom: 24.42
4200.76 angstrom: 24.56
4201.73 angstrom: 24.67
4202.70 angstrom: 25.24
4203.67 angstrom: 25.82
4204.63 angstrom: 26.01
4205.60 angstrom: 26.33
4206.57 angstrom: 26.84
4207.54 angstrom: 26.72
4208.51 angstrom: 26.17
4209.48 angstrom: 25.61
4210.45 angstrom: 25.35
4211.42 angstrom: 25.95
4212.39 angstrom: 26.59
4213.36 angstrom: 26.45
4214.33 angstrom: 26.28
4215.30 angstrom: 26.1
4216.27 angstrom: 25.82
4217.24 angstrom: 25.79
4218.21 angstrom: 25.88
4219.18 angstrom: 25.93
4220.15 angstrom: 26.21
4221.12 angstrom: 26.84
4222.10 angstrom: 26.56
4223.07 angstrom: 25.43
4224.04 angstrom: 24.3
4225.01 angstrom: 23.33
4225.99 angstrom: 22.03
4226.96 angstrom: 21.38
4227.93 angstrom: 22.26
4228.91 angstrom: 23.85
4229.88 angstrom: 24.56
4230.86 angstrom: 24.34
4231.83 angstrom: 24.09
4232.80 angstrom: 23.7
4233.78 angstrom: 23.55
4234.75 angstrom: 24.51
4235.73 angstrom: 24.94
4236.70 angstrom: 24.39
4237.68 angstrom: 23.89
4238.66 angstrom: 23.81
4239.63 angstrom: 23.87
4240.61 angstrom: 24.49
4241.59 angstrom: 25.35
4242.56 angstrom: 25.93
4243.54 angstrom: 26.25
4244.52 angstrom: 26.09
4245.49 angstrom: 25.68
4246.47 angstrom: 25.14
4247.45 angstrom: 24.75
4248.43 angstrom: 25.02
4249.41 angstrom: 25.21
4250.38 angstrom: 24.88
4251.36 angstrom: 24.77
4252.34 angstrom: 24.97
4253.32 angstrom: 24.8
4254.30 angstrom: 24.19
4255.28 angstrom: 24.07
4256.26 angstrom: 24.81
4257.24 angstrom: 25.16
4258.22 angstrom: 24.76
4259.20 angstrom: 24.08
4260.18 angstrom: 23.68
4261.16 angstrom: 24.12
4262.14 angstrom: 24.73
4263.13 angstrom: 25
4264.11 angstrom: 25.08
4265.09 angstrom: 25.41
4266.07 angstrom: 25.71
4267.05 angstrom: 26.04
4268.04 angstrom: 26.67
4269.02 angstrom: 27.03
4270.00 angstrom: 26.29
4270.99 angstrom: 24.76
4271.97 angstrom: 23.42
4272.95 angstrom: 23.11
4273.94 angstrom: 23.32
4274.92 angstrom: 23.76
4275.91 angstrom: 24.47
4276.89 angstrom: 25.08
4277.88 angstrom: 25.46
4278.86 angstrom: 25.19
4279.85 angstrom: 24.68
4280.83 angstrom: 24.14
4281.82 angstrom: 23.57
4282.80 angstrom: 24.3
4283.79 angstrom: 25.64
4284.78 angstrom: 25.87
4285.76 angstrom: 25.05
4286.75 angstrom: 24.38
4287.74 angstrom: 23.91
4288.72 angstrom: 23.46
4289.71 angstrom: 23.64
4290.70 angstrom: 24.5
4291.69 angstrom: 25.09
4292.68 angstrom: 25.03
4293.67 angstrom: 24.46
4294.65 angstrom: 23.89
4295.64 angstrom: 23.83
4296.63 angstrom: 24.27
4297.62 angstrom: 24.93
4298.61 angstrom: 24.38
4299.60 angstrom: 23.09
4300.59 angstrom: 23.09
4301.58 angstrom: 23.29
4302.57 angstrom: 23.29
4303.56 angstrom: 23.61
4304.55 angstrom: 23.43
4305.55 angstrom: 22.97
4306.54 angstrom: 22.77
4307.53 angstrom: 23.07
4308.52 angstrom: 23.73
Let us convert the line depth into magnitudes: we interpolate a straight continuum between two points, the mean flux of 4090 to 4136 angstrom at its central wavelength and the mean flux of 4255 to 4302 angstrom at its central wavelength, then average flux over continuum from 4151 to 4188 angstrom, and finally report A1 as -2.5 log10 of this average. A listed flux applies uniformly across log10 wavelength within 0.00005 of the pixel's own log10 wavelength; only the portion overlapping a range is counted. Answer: -0.09 mag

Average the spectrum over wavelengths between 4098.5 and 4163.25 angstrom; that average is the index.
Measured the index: 24.5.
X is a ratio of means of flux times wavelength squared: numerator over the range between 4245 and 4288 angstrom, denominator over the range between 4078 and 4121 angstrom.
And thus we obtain 1.2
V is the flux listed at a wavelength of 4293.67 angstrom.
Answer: 24.46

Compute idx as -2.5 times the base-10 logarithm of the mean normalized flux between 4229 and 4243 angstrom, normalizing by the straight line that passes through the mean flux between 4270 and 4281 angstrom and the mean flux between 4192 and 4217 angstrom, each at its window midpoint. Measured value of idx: 0.04 mag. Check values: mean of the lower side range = 26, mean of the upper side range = 24.4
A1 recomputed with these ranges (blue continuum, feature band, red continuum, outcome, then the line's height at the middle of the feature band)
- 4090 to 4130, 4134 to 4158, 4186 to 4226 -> -0.055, 24.2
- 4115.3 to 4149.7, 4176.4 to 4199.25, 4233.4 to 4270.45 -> -0.032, 25.1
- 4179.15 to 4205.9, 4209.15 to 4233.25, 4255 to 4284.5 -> 0.020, 25.5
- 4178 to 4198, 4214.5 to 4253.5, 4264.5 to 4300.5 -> 0.026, 25.4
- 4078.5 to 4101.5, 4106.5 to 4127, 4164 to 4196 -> -0.047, 23.7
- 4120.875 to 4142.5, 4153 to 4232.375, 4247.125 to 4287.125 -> -0.033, 24.9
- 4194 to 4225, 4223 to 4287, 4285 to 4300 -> 0.015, 25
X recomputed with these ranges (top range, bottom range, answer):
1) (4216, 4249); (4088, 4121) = 1.15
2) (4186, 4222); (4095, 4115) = 1.28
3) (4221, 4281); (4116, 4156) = 1.03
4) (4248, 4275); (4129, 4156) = 1.04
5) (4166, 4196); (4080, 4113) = 1.21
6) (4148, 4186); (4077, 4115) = 1.18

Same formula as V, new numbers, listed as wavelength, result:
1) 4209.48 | 25.61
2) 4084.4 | 24.11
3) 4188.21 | 27.19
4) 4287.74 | 23.91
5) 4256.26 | 24.81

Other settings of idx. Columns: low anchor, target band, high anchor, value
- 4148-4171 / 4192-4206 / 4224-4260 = -0.02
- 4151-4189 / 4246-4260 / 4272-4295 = 0.00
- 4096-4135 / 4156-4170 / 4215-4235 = -0.10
